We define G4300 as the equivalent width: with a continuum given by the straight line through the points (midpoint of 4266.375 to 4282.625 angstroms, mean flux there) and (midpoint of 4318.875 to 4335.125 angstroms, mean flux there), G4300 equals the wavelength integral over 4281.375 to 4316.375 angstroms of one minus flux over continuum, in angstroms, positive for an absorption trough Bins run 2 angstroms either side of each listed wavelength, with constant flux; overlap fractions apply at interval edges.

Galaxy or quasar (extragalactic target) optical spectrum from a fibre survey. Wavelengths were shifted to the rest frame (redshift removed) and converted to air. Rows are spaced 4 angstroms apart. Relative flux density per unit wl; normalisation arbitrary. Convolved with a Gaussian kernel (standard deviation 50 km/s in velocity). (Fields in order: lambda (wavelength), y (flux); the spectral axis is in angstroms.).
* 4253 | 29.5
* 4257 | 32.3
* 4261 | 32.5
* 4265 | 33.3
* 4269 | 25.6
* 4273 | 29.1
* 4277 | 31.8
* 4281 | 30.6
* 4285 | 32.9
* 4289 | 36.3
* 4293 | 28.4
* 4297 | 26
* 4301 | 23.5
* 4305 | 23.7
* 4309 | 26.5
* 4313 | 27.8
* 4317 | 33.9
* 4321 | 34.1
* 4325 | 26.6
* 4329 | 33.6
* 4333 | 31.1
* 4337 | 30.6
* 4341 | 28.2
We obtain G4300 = 2.1 angstroms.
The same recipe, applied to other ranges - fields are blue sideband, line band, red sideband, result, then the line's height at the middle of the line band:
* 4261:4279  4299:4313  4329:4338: 2.7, 30.9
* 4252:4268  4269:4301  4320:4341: 1.4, 31.3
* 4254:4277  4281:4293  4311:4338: -0.8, 30.8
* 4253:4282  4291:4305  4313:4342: 2.4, 30.8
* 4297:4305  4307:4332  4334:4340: -2.8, 27.3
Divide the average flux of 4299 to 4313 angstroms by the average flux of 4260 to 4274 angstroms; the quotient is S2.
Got 0.83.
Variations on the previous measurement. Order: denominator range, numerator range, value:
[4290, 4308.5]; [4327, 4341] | 1.20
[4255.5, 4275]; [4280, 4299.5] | 1.00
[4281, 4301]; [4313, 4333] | 1.05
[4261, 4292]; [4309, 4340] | 0.98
